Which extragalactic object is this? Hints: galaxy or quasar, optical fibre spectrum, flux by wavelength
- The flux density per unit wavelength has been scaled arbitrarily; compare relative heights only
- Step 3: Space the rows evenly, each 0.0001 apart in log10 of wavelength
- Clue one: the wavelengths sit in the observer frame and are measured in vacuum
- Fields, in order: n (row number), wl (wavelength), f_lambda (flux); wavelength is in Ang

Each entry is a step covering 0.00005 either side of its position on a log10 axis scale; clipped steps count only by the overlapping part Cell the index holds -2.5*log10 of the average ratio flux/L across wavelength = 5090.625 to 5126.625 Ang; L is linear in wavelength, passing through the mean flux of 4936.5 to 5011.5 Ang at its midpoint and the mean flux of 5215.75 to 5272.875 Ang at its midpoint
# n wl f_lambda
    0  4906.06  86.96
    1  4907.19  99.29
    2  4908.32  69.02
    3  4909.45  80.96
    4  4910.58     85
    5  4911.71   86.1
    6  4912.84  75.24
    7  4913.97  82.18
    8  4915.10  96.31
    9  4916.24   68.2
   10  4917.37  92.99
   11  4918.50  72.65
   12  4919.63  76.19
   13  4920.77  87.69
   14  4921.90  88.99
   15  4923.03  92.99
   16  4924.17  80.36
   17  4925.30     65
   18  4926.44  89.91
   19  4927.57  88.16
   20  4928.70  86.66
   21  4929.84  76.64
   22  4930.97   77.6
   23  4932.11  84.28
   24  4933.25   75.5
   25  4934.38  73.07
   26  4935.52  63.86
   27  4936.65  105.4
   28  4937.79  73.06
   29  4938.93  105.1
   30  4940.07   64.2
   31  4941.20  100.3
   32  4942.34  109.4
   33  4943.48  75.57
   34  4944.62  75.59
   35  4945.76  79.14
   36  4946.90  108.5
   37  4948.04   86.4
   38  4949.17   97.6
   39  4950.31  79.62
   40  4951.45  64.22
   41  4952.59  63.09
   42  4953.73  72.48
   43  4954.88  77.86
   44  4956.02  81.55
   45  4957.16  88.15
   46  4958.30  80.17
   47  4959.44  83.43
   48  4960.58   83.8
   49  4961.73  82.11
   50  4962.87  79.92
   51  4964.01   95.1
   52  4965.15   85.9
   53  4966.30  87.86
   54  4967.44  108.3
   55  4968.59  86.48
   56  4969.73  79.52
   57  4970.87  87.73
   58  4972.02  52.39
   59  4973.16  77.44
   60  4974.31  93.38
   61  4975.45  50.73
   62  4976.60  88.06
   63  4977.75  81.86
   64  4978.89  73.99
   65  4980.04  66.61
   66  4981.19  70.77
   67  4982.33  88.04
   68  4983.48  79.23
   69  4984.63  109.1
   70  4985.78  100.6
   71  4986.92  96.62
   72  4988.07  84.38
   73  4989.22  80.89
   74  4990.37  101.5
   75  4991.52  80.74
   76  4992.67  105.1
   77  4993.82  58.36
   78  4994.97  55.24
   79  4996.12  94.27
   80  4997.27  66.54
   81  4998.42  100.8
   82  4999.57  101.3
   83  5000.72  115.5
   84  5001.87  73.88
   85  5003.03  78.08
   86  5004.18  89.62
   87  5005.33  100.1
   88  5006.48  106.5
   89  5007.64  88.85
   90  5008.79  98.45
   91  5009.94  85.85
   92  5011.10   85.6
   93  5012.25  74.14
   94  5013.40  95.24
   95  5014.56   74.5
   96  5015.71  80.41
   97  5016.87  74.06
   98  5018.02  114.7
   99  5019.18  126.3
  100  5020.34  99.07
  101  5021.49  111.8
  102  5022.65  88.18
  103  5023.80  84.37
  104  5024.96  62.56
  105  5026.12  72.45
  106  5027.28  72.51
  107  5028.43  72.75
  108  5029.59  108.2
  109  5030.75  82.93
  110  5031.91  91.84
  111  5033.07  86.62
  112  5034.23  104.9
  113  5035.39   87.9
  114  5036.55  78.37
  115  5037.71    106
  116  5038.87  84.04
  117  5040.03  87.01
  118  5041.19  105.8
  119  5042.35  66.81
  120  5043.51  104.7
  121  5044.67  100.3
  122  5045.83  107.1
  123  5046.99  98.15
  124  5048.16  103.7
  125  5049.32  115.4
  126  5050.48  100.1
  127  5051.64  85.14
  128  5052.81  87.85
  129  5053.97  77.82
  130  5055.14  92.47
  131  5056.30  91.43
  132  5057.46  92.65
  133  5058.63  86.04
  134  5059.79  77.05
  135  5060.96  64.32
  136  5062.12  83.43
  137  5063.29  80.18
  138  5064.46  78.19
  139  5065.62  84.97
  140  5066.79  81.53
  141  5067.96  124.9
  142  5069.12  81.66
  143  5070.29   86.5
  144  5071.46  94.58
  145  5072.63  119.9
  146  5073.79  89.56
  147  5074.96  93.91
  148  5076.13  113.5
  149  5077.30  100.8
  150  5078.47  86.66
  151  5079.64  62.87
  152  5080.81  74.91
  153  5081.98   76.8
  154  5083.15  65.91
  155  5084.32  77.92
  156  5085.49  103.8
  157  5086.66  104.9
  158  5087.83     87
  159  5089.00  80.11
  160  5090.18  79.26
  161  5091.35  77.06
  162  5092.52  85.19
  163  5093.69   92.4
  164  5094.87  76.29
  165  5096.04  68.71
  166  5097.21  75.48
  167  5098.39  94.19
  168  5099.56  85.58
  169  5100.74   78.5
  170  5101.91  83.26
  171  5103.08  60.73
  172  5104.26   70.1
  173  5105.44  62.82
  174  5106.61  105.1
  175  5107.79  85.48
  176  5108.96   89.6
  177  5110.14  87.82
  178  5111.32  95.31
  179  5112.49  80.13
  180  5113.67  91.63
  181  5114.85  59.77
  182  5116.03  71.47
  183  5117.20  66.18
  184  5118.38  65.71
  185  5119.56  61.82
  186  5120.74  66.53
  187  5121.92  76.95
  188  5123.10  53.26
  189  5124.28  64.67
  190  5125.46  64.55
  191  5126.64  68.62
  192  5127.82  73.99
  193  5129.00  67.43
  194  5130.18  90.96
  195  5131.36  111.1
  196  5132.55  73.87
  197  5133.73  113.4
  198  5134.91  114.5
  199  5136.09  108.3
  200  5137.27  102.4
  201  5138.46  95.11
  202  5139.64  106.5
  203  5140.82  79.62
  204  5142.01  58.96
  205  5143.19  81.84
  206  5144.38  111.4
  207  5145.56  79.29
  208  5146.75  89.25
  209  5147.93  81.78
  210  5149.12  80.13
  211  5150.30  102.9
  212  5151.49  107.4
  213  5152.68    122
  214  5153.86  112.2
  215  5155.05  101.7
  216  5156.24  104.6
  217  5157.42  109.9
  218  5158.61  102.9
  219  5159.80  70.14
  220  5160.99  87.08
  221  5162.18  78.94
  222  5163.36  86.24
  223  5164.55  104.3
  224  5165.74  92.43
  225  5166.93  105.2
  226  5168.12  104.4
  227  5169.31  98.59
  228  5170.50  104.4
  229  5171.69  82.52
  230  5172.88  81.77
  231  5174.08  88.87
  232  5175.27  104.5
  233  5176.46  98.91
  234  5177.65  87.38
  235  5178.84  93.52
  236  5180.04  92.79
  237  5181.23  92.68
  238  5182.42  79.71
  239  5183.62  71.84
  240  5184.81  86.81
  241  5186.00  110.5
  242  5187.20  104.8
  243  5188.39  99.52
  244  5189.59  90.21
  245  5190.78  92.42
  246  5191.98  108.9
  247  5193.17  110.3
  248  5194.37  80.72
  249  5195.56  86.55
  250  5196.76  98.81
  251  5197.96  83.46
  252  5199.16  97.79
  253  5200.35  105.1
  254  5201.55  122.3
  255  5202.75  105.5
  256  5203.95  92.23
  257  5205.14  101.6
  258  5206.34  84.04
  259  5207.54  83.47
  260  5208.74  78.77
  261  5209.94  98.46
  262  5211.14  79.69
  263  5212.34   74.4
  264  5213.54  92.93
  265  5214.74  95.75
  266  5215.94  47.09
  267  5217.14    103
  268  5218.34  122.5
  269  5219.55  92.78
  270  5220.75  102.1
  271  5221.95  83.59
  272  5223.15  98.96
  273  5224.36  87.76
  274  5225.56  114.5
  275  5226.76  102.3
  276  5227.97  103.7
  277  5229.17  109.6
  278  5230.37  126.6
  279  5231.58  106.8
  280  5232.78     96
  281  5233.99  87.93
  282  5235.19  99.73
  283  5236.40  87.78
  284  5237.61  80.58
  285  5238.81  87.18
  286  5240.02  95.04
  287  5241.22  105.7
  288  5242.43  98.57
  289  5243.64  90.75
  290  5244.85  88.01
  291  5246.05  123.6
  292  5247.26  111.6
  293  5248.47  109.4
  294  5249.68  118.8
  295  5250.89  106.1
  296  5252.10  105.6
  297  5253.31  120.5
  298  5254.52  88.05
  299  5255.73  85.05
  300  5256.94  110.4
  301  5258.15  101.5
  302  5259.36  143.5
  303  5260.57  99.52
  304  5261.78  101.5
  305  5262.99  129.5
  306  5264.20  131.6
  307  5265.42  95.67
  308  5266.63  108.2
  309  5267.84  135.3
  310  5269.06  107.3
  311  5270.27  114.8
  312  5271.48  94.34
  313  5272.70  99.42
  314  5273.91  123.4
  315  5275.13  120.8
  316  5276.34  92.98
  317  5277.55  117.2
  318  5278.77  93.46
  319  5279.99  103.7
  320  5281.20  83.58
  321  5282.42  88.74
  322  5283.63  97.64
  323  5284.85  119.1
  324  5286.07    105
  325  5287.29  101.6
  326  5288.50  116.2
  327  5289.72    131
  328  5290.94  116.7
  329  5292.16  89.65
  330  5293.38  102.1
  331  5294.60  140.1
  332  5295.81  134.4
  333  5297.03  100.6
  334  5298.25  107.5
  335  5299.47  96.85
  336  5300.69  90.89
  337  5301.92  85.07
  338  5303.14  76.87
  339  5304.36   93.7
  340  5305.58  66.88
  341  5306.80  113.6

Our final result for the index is 0.23 mag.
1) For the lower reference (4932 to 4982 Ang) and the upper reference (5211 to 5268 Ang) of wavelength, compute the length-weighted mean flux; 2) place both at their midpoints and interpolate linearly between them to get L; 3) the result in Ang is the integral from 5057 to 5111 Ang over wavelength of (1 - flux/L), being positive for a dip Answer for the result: 3.4 Ang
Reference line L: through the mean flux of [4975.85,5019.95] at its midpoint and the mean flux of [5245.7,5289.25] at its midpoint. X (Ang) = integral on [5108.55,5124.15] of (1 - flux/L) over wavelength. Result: 3.7 Ang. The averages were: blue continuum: 87.9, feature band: 73.8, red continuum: 108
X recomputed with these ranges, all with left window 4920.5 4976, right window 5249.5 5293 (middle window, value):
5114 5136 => 4.5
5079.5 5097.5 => 2.4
